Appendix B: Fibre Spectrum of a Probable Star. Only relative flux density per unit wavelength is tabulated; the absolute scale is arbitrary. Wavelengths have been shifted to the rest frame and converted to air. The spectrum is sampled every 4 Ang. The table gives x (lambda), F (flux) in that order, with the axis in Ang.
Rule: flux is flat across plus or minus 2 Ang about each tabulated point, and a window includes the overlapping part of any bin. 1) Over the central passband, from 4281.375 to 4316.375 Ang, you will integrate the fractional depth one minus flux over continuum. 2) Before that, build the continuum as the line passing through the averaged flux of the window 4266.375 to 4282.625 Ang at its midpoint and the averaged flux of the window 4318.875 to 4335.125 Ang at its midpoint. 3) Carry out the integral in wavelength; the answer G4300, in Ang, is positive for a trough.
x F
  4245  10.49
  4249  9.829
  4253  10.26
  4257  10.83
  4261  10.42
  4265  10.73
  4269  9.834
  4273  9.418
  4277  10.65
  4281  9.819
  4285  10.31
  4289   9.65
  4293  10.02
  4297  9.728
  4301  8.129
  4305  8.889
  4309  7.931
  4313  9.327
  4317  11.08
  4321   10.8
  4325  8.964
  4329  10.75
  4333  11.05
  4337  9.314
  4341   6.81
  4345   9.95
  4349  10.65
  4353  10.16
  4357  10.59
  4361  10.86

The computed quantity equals 2.8 Ang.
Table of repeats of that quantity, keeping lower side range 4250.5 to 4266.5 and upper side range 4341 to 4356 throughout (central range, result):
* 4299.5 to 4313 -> 2.23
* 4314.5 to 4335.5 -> -0.98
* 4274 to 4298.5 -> 0.72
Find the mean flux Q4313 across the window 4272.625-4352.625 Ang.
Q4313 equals 9.68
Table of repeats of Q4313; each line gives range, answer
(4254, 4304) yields 9.95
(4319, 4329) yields 10.1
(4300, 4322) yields 9.35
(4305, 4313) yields 8.52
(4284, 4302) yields 9.61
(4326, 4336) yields 10.5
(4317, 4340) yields 10.1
